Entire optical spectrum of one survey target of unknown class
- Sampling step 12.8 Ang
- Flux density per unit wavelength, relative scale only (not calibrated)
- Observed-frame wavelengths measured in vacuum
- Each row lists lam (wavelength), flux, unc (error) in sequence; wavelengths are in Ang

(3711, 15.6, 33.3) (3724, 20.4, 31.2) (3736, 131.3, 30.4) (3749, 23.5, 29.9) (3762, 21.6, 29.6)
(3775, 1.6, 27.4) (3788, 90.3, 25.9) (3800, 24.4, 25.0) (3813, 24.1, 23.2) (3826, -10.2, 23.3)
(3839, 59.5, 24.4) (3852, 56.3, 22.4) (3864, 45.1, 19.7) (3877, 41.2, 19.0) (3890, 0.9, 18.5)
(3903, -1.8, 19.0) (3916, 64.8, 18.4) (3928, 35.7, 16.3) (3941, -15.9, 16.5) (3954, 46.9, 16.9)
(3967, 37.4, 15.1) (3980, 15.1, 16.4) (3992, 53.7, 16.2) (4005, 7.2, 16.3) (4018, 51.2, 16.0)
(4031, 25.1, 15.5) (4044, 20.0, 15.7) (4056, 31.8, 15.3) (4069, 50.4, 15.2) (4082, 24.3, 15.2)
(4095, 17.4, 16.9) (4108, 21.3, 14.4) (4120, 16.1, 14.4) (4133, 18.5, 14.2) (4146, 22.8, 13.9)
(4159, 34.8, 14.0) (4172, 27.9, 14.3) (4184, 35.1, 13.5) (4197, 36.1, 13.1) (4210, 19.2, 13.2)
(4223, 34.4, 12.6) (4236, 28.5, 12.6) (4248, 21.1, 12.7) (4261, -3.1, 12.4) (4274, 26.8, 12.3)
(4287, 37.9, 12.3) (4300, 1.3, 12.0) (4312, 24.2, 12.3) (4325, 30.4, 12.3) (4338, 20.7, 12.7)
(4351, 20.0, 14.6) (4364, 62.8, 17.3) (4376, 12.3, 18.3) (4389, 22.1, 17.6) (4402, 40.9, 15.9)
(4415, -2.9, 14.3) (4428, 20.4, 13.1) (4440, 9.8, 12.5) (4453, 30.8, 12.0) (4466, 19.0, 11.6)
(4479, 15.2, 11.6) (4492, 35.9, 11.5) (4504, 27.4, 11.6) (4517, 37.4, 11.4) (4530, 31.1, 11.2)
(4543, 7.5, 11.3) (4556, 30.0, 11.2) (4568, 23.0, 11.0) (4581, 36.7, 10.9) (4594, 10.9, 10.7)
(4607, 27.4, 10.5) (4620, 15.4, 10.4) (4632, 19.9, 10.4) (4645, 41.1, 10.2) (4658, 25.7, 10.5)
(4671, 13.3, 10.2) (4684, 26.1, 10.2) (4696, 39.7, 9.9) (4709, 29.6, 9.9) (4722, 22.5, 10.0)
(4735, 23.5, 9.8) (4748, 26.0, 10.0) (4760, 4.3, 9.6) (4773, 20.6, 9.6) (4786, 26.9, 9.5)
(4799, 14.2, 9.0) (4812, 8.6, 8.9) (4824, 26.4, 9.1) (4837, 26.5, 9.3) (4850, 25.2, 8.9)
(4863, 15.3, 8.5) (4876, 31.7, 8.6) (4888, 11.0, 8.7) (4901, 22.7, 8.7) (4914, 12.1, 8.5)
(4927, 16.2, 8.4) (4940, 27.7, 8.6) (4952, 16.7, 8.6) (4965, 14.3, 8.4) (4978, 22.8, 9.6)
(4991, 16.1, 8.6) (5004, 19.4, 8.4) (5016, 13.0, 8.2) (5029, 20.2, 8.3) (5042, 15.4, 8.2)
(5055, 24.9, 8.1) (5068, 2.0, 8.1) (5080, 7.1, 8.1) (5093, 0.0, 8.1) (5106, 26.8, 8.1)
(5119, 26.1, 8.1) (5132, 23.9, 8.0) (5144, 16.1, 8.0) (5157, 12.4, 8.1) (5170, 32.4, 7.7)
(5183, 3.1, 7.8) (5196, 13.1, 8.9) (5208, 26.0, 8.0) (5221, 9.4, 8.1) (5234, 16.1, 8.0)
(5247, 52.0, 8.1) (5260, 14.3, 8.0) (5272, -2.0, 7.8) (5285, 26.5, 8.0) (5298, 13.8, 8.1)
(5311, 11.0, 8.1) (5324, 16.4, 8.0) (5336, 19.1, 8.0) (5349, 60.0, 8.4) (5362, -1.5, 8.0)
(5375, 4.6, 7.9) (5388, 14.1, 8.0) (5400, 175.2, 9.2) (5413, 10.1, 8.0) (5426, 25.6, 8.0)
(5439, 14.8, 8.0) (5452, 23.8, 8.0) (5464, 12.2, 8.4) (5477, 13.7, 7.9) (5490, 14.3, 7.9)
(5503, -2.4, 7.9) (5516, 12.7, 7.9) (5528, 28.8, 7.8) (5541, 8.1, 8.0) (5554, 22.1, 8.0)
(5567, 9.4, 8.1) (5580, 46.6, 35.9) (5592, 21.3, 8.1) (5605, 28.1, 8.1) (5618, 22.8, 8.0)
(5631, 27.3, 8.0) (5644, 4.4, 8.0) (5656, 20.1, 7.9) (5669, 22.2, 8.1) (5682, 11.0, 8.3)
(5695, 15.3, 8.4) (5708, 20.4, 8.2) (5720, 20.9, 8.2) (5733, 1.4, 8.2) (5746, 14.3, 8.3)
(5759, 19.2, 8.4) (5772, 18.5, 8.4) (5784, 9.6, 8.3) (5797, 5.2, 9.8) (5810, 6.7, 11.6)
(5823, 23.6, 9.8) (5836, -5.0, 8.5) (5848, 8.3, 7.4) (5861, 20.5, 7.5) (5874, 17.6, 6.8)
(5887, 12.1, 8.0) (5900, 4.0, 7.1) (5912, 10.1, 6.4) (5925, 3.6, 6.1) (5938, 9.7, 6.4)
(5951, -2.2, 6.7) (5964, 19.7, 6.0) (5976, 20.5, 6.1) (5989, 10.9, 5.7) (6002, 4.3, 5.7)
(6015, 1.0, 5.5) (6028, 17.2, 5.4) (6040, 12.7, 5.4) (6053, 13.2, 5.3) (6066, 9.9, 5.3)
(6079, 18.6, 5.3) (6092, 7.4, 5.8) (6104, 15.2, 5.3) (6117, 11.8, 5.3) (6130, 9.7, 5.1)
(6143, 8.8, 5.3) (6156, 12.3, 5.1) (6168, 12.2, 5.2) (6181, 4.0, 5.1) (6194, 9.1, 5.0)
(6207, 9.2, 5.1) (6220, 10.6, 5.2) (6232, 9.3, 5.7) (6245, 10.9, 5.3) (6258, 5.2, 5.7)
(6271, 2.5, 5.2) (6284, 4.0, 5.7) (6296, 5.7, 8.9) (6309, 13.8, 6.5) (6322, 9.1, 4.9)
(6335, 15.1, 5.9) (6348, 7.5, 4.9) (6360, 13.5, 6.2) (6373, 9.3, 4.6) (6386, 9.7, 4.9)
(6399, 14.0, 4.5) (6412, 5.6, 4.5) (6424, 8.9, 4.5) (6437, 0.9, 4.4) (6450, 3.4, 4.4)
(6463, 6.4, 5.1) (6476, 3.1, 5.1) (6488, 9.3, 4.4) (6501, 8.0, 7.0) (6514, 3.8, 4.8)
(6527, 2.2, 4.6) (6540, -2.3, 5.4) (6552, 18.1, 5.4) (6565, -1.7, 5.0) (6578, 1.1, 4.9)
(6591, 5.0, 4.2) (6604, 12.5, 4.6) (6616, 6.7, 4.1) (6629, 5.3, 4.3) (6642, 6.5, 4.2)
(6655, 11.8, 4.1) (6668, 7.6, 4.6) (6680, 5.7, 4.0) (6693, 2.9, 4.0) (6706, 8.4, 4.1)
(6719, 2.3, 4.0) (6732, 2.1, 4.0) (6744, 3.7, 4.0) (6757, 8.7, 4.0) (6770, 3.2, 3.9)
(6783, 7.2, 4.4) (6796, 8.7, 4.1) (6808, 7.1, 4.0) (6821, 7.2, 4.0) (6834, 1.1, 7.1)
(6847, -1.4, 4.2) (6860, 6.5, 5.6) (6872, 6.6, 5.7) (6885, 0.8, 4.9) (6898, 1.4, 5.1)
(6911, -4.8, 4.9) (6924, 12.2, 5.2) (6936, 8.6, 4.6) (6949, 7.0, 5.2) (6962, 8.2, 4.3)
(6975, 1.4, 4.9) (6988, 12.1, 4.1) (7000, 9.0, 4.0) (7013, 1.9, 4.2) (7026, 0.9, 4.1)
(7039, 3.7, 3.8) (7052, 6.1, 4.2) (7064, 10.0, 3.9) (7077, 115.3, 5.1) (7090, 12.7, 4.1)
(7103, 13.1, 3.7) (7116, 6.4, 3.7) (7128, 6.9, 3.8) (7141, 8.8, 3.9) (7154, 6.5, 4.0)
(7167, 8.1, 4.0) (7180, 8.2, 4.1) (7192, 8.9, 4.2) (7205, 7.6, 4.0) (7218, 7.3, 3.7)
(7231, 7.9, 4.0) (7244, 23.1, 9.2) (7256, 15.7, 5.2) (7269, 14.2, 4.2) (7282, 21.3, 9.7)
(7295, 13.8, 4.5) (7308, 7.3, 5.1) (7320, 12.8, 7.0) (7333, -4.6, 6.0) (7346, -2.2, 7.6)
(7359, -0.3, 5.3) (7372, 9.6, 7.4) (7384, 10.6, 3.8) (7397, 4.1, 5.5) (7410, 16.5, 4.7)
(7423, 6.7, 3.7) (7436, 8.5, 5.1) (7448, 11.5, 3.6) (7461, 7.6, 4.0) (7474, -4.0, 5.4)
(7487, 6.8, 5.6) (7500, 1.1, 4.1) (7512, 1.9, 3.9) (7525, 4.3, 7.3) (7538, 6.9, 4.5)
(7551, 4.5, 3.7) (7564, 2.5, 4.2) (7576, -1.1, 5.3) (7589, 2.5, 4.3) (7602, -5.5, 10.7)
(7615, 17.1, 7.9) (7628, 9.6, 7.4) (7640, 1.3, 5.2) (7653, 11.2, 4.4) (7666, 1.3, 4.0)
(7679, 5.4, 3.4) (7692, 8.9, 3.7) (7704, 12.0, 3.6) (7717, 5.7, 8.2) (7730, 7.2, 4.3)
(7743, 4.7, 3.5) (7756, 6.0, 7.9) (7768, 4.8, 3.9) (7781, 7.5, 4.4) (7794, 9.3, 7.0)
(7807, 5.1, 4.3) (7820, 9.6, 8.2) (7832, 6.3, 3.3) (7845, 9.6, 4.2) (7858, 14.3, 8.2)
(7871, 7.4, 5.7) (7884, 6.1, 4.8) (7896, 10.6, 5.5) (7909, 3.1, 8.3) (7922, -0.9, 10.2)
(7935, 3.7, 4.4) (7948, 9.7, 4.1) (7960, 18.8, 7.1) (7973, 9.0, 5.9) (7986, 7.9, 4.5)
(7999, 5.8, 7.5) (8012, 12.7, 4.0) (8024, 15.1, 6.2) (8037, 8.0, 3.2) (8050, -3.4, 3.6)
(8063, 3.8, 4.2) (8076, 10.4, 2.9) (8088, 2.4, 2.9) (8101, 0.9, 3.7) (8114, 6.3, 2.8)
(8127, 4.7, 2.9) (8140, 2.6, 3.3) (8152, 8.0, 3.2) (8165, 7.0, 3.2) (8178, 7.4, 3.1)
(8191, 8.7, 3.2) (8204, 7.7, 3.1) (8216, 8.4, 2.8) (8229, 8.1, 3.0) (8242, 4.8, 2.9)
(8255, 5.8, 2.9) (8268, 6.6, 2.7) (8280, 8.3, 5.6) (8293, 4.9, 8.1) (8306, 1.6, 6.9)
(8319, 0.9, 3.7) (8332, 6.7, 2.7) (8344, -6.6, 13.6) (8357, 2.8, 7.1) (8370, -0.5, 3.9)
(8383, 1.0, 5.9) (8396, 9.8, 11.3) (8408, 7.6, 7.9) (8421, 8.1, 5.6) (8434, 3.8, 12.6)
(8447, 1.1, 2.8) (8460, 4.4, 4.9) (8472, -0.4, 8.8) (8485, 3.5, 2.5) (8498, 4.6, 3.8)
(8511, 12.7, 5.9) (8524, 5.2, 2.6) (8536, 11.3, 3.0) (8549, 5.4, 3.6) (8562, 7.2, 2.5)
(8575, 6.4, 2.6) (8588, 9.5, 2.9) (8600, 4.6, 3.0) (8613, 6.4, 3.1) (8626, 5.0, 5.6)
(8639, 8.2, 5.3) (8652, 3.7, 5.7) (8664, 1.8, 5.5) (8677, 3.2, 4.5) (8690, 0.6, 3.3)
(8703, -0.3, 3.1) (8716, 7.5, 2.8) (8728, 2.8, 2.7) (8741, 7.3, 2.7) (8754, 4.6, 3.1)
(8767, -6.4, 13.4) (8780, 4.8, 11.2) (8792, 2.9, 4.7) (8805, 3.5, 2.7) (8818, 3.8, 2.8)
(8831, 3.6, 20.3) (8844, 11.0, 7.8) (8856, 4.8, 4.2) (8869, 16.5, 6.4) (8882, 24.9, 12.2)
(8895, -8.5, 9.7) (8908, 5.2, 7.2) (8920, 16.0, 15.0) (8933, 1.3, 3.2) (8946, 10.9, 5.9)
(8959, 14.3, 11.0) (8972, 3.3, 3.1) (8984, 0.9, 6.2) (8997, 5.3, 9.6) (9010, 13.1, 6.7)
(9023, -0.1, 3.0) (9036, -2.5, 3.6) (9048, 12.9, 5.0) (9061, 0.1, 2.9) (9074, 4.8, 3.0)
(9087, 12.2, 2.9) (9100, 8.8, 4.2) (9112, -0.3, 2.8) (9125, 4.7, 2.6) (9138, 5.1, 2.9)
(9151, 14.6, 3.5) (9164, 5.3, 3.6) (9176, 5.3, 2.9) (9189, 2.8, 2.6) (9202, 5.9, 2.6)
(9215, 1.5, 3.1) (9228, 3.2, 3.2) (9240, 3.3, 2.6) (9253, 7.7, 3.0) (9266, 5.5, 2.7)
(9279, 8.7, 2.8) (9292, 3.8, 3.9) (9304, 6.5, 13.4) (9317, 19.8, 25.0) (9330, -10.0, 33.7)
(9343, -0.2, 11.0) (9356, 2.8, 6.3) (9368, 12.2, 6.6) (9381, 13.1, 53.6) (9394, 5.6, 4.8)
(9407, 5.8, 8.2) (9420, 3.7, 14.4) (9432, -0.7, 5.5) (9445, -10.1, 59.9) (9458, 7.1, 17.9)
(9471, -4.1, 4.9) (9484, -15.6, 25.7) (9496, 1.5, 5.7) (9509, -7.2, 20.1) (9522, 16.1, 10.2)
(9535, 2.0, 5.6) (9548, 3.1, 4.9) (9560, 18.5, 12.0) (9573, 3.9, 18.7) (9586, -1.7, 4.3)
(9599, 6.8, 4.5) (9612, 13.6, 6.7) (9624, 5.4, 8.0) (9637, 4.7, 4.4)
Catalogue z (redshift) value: 0.08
